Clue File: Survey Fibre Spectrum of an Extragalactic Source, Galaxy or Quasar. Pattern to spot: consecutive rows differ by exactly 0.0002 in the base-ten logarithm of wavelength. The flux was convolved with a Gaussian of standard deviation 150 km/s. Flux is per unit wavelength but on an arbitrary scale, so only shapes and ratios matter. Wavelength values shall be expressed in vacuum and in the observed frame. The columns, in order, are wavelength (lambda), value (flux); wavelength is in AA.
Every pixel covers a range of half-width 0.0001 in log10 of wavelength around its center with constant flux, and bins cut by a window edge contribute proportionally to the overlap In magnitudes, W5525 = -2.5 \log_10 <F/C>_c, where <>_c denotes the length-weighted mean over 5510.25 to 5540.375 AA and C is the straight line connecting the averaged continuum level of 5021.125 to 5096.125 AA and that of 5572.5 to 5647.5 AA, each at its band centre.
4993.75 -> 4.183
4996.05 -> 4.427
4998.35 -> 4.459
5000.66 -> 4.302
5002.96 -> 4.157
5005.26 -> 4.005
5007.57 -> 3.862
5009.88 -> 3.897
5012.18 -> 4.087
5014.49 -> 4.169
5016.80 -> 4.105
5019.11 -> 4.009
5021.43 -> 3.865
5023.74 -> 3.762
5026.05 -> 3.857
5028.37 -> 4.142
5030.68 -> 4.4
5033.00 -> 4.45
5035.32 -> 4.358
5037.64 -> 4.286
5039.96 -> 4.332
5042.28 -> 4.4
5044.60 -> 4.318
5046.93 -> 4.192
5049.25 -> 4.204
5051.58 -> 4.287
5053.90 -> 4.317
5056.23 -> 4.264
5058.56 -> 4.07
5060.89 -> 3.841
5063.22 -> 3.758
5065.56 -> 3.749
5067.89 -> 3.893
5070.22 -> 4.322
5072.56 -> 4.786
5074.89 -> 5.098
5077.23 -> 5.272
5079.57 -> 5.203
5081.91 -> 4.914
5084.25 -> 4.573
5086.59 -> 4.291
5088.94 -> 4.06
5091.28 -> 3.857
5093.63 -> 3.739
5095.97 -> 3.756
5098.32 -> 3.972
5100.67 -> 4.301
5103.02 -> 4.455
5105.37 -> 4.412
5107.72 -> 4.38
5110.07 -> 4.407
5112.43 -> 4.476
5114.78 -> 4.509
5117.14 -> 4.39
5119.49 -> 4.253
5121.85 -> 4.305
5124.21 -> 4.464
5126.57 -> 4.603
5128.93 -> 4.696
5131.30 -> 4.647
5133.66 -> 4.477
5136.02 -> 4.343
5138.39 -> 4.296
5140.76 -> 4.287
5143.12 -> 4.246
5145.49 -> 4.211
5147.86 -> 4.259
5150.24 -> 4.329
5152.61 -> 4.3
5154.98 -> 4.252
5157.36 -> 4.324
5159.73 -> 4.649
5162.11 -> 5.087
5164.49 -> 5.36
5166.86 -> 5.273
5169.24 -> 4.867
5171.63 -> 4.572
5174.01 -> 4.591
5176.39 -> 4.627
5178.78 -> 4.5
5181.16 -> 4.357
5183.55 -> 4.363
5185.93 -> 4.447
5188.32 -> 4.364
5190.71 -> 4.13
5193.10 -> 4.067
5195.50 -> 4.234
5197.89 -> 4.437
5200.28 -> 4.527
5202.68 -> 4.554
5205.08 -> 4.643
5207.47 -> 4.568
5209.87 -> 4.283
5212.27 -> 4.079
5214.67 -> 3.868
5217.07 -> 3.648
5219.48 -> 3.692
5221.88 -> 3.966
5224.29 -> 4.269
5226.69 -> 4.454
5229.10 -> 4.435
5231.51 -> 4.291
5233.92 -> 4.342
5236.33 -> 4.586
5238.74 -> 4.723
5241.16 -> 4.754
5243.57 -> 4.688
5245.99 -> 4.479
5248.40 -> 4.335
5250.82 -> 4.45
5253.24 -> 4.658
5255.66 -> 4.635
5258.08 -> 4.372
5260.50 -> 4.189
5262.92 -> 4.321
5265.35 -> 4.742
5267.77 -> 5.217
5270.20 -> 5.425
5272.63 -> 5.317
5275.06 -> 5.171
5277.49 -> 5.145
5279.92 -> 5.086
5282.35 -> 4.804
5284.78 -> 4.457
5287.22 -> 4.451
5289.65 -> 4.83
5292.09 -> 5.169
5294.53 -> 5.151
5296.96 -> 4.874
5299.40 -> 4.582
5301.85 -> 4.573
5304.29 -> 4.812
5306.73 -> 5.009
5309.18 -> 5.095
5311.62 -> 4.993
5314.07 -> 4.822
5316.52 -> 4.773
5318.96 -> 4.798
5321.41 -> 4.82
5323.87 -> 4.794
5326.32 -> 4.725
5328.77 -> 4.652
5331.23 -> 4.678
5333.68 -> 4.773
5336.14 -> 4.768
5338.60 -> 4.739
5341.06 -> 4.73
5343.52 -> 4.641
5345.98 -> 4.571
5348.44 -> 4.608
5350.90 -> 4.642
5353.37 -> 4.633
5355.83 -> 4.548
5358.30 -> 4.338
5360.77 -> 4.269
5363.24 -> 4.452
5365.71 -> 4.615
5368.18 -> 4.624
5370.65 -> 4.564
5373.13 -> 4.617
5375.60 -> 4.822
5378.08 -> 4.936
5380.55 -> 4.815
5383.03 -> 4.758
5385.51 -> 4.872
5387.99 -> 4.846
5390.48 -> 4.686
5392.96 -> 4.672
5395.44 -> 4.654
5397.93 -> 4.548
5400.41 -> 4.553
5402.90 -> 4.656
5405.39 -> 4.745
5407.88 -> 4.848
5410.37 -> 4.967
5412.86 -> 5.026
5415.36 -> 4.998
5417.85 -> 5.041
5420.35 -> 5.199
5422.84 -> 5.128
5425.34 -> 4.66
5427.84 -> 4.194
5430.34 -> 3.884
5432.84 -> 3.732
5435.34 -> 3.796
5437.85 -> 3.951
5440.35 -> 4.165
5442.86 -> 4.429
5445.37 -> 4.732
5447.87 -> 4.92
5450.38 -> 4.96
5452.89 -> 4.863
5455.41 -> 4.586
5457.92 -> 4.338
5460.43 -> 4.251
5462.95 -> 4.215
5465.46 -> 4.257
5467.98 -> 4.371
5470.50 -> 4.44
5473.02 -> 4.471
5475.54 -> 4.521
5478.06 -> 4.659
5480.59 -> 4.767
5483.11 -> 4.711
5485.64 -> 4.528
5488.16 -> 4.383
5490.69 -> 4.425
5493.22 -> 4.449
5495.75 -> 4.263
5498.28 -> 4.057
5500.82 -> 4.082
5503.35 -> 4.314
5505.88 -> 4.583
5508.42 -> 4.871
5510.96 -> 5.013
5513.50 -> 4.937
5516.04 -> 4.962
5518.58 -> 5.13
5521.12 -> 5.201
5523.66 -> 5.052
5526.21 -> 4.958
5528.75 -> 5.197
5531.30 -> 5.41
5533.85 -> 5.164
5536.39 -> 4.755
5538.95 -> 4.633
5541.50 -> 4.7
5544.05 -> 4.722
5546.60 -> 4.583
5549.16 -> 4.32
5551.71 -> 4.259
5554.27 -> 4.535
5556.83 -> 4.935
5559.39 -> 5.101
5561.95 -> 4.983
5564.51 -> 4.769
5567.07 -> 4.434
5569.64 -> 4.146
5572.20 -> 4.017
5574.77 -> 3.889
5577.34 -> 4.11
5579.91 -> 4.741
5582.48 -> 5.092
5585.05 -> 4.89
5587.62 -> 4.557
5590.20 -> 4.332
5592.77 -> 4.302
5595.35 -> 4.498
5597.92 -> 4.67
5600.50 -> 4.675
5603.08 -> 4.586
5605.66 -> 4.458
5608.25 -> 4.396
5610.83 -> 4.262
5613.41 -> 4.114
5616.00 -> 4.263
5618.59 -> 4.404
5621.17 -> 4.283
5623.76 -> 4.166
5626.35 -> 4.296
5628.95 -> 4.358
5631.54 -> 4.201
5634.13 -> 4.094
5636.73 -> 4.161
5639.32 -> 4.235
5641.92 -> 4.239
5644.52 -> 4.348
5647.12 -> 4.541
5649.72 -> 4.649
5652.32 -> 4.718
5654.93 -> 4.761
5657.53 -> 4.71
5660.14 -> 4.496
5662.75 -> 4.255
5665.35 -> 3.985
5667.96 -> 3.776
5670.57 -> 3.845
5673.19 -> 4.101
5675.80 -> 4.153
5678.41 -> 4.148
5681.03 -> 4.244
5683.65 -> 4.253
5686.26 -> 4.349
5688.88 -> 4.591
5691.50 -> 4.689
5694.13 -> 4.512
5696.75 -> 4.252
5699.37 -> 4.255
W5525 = -0.155 mag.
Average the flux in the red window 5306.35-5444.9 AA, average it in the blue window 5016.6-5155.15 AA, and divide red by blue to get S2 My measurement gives 1.08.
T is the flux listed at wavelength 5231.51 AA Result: 4.291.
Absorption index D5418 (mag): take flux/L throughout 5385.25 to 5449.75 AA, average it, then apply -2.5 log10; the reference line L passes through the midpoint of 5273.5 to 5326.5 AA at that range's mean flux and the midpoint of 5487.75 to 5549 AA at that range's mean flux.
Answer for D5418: 0.044 mag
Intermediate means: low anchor 4.87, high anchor 4.74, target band 4.61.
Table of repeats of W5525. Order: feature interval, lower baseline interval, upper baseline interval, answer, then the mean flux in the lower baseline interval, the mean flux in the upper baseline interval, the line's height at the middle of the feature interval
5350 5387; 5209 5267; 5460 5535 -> -0.03 mag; 4.35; 4.66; 4.51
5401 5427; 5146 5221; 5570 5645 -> -0.12 mag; 4.42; 4.36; 4.39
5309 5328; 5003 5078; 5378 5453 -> -0.07 mag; 4.19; 4.65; 4.53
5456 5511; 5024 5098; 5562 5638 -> -0.02 mag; 4.28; 4.39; 4.37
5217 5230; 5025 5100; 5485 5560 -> 0.08 mag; 4.28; 4.72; 4.43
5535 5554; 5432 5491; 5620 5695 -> -0.04 mag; 4.44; 4.31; 4.39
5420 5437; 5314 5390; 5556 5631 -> 0.07 mag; 4.68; 4.47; 4.61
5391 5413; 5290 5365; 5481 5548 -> 0.00 mag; 4.73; 4.73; 4.73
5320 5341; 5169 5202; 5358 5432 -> -0.03 mag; 4.42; 4.7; 4.61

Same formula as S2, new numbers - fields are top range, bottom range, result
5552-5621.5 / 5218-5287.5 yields 0.98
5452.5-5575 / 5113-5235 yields 1.05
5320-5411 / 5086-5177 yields 1.06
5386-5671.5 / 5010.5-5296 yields 1.03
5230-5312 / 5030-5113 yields 1.10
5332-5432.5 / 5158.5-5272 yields 1.04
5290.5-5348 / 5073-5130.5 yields 1.08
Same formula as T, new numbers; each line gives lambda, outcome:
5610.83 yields 4.262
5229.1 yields 4.435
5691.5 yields 4.689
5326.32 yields 4.725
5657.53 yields 4.71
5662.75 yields 4.255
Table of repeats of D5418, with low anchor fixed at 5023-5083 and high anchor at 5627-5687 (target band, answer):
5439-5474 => -0.05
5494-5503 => 0.03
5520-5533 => -0.20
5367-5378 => -0.09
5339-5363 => -0.06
